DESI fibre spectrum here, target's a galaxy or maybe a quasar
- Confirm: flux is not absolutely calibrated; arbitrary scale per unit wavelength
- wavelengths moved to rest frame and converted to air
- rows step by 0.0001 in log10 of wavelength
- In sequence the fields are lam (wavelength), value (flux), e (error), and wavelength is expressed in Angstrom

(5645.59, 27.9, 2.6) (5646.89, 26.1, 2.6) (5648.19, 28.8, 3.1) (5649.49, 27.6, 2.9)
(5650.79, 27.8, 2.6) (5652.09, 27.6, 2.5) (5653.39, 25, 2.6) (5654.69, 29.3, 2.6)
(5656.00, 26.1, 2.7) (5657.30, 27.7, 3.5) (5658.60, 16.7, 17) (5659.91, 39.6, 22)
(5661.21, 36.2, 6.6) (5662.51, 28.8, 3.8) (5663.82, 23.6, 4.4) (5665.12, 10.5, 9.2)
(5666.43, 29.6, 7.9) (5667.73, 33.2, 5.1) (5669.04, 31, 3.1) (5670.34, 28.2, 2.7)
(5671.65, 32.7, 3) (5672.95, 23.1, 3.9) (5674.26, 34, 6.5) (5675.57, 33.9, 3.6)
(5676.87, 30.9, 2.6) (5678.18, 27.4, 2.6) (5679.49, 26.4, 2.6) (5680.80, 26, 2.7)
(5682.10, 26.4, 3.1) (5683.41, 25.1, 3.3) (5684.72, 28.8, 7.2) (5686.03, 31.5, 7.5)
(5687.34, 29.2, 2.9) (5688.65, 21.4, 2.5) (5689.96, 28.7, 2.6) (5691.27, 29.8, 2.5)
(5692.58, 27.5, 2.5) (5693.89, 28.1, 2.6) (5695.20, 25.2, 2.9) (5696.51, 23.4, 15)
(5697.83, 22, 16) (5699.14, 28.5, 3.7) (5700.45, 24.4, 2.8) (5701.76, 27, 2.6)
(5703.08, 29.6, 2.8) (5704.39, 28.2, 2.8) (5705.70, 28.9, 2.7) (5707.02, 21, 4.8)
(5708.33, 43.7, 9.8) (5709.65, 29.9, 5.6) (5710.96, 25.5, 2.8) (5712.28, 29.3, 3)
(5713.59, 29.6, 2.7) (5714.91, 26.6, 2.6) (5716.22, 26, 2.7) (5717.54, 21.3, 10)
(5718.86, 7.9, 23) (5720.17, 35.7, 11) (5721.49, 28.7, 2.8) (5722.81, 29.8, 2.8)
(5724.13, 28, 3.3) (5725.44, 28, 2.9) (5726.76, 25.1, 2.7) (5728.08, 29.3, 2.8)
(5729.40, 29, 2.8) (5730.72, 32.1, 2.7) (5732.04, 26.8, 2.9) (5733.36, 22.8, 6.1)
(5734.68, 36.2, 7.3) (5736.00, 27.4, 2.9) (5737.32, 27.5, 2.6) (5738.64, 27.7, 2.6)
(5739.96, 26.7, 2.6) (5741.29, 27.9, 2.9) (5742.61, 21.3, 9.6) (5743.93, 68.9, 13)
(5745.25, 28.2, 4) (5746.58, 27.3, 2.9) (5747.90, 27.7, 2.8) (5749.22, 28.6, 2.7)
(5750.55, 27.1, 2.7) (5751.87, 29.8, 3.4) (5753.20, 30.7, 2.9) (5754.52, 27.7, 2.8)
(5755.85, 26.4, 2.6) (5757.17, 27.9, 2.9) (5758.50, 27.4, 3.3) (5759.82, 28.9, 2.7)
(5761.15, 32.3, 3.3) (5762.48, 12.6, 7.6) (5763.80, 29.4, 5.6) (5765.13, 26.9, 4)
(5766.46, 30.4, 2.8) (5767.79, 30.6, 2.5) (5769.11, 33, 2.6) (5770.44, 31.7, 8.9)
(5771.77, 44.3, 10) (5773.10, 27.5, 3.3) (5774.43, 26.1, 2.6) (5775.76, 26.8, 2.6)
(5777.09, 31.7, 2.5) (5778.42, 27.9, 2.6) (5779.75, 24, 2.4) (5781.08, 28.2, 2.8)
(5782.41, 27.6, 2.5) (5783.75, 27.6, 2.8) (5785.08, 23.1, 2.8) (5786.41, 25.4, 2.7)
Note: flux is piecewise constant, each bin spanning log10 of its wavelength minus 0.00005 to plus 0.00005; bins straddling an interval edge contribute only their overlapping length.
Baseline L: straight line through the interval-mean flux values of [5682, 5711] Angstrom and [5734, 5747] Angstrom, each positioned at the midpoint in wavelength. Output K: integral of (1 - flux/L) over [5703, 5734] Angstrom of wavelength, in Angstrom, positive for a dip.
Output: 2.3 Angstrom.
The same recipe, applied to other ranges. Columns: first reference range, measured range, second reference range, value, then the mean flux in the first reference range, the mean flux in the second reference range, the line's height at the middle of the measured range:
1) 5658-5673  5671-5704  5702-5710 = 1.6 Angstrom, 28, 30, 29.1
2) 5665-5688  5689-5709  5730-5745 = 1.3 Angstrom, 28.6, 31.3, 29.6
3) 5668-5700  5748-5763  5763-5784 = 0.9 Angstrom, 27.9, 29.5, 29.2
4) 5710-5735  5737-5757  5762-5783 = -1.6 Angstrom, 27.2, 28.8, 28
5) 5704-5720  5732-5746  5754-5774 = -1.6 Angstrom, 26.7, 29.1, 28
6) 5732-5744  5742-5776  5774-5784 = -1.7 Angstrom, 29.7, 27.5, 28.6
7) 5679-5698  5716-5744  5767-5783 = 0.3 Angstrom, 26.8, 30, 28.3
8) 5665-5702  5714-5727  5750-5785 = 1.0 Angstrom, 27.6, 28.5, 28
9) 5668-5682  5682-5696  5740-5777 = 1.0 Angstrom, 29.4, 29.9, 29.4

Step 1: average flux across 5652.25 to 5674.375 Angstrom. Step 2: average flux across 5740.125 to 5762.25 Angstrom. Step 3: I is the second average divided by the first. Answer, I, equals 1.08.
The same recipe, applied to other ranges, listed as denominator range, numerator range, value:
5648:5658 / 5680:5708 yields 0.98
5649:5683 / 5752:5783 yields 1.02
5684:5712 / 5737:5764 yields 1.05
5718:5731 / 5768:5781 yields 1.12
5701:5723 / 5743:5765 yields 1.09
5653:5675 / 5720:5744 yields 1.05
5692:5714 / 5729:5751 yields 1.09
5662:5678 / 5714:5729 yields 0.93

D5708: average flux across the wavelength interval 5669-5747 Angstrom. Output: 28.4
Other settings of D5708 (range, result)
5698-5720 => 26.8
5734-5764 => 29.4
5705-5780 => 28.8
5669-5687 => 28.9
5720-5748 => 30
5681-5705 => 26.9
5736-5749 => 31.2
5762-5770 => 27.6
